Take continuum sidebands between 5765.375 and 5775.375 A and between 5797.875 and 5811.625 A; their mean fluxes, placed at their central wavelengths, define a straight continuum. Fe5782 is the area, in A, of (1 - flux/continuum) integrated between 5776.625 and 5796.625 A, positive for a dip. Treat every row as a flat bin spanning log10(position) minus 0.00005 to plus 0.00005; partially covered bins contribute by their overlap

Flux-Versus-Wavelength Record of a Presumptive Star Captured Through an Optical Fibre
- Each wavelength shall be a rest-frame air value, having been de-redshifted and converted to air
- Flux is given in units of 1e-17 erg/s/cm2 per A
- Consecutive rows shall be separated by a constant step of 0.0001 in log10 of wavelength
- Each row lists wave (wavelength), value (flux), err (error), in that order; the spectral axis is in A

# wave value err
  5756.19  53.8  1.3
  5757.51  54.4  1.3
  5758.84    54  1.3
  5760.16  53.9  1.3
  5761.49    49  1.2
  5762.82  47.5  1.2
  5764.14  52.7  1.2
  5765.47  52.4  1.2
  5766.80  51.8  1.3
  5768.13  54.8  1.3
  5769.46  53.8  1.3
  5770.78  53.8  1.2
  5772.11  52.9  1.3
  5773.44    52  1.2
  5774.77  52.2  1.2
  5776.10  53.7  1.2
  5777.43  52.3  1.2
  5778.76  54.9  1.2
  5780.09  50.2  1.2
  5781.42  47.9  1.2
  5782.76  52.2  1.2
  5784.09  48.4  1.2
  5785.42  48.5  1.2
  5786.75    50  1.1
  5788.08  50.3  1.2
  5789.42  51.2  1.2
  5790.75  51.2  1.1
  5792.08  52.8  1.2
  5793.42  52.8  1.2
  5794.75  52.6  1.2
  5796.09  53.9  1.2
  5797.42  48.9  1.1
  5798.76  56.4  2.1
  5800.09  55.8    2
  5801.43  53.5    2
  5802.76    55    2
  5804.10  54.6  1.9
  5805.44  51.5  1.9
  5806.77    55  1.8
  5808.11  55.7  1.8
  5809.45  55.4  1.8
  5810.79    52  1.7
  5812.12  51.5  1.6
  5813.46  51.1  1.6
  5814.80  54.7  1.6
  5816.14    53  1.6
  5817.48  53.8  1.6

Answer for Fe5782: 0.9 A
